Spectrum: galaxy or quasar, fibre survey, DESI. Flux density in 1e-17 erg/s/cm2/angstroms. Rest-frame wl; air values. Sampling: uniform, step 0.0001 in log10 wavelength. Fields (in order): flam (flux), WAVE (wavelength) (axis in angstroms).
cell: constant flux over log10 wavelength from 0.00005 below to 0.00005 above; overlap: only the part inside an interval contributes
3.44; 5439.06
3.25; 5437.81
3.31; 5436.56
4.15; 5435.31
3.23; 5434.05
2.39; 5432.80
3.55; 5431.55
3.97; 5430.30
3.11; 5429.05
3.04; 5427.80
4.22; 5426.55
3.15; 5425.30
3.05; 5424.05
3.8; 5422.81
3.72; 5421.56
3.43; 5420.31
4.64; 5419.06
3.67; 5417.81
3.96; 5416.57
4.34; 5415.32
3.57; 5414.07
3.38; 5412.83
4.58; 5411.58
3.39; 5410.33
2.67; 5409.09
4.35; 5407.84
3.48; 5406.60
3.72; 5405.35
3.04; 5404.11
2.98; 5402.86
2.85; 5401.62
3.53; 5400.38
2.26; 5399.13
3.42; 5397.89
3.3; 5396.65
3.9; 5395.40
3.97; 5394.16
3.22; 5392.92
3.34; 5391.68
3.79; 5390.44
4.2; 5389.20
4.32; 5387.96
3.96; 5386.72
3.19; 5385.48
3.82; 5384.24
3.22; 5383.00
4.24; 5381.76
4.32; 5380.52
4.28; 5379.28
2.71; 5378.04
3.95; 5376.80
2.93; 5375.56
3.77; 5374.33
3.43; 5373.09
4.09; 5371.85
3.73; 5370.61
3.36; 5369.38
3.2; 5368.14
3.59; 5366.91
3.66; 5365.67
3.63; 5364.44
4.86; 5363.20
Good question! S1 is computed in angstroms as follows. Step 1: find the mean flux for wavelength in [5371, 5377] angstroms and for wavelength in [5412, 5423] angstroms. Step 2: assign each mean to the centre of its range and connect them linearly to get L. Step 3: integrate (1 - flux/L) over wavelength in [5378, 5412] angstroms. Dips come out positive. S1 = 1.3 angstroms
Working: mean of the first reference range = 3.61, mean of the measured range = 3.58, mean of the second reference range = 3.85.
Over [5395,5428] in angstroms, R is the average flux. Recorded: 3.54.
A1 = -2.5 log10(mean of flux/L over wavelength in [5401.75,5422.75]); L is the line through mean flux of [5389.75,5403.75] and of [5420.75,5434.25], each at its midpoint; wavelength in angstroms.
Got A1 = -0.095 mag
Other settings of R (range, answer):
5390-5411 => 3.36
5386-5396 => 3.83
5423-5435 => 3.34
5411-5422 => 3.92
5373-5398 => 3.69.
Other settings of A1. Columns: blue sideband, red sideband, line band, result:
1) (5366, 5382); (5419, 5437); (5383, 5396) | -0.04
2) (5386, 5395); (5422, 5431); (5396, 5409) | 0.14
